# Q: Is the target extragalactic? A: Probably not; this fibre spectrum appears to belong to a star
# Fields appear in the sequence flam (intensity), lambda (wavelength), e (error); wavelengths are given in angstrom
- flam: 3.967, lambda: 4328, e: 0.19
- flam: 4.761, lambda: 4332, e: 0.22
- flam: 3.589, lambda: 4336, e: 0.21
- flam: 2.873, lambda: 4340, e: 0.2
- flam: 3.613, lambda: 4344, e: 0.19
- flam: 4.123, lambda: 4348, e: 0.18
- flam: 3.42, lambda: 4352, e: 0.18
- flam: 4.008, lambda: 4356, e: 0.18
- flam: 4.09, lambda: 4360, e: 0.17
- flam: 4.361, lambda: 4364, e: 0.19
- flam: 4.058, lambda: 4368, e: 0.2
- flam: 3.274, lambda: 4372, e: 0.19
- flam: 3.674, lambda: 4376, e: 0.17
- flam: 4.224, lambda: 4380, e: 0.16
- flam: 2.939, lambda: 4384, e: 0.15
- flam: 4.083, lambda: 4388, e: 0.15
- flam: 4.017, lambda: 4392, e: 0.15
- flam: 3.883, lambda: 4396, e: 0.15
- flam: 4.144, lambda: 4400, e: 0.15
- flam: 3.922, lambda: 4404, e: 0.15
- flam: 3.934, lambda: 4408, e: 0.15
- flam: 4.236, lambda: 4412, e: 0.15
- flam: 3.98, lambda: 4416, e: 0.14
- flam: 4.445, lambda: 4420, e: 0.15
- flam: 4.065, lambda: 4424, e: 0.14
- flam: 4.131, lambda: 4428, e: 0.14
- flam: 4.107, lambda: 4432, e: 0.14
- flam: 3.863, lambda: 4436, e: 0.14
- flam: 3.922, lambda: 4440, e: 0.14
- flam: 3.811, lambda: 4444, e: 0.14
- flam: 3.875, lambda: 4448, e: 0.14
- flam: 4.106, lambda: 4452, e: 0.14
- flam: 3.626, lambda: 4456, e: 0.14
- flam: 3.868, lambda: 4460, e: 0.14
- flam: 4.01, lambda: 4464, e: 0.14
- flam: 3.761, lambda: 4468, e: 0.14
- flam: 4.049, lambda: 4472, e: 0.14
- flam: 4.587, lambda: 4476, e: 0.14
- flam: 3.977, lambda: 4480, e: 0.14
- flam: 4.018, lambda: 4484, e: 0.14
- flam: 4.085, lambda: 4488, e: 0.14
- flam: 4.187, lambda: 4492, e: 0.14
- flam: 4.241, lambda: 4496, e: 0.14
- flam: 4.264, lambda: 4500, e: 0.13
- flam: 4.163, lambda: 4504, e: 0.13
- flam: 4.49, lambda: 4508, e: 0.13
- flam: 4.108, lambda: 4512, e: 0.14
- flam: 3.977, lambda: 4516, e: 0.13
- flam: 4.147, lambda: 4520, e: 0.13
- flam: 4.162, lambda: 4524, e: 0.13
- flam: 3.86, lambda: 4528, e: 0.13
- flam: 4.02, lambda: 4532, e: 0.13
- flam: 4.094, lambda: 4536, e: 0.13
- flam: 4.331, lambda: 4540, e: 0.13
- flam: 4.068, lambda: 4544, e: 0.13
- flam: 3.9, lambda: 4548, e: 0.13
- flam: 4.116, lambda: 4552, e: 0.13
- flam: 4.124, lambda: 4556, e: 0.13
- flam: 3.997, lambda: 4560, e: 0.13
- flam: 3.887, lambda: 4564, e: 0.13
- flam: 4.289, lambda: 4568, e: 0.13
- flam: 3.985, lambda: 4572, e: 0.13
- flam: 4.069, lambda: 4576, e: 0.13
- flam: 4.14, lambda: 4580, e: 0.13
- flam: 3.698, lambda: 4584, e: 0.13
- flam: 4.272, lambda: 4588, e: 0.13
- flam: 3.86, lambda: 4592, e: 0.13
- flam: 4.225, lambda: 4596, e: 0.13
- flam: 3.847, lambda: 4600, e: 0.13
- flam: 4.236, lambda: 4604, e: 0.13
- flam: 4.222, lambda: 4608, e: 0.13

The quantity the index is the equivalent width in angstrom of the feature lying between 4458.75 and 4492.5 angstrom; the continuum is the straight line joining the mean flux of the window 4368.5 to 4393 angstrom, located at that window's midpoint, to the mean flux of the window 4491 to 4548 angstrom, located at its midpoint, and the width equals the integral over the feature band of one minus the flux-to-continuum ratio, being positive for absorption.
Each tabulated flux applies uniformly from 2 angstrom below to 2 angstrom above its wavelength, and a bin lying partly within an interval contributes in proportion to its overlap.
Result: -0.4 angstrom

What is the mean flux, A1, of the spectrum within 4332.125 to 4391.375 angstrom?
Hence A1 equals 3.78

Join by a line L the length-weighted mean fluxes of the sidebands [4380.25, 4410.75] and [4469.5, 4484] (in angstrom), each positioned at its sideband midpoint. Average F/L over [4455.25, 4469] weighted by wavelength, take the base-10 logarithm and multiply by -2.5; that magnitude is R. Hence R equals 0.07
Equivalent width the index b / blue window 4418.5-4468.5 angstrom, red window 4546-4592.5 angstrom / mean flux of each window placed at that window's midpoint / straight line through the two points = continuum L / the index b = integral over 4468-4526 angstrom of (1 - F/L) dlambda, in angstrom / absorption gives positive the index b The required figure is -2.4 angstrom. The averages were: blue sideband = 3.97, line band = 4.16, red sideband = 4.03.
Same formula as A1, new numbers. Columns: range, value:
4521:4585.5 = 4.05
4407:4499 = 4.04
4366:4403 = 3.81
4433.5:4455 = 3.91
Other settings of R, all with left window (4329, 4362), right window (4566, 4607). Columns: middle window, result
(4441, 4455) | 0.00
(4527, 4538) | 0.00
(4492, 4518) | -0.06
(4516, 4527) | -0.03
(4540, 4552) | -0.01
